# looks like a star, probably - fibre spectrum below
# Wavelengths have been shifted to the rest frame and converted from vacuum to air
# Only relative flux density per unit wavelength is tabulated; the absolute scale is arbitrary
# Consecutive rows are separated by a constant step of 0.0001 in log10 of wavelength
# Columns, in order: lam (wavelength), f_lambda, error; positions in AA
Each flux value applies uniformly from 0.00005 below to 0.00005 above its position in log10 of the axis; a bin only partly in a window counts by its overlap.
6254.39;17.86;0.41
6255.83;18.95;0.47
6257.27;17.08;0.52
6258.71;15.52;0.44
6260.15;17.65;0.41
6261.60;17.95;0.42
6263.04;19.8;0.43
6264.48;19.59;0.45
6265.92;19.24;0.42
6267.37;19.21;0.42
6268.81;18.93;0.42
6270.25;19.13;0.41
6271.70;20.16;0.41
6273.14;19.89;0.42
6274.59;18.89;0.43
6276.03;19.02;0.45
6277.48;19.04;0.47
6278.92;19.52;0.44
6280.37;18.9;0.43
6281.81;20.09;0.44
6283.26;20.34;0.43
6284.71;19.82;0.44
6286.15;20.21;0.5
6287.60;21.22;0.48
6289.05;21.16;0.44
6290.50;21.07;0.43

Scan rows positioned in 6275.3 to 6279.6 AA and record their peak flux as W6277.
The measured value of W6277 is 19.52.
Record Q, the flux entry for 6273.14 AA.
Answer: 19.89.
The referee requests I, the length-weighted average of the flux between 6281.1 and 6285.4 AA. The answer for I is 20.1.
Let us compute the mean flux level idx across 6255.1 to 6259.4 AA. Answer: 17.2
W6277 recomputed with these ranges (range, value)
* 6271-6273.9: 20.16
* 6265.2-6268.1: 19.24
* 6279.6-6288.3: 21.22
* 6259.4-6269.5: 19.8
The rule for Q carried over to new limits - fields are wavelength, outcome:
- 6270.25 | 19.13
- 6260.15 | 17.65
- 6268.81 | 18.93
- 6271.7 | 20.16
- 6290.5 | 21.07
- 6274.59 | 18.89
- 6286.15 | 20.21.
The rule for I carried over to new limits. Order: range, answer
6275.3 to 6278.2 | 19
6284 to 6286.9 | 20.1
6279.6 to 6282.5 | 19.5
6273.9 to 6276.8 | 19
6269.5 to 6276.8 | 19.4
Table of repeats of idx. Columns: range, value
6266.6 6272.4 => 19.3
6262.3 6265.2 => 19.7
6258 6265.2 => 18.1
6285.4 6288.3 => 20.7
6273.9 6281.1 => 19.1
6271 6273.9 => 20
